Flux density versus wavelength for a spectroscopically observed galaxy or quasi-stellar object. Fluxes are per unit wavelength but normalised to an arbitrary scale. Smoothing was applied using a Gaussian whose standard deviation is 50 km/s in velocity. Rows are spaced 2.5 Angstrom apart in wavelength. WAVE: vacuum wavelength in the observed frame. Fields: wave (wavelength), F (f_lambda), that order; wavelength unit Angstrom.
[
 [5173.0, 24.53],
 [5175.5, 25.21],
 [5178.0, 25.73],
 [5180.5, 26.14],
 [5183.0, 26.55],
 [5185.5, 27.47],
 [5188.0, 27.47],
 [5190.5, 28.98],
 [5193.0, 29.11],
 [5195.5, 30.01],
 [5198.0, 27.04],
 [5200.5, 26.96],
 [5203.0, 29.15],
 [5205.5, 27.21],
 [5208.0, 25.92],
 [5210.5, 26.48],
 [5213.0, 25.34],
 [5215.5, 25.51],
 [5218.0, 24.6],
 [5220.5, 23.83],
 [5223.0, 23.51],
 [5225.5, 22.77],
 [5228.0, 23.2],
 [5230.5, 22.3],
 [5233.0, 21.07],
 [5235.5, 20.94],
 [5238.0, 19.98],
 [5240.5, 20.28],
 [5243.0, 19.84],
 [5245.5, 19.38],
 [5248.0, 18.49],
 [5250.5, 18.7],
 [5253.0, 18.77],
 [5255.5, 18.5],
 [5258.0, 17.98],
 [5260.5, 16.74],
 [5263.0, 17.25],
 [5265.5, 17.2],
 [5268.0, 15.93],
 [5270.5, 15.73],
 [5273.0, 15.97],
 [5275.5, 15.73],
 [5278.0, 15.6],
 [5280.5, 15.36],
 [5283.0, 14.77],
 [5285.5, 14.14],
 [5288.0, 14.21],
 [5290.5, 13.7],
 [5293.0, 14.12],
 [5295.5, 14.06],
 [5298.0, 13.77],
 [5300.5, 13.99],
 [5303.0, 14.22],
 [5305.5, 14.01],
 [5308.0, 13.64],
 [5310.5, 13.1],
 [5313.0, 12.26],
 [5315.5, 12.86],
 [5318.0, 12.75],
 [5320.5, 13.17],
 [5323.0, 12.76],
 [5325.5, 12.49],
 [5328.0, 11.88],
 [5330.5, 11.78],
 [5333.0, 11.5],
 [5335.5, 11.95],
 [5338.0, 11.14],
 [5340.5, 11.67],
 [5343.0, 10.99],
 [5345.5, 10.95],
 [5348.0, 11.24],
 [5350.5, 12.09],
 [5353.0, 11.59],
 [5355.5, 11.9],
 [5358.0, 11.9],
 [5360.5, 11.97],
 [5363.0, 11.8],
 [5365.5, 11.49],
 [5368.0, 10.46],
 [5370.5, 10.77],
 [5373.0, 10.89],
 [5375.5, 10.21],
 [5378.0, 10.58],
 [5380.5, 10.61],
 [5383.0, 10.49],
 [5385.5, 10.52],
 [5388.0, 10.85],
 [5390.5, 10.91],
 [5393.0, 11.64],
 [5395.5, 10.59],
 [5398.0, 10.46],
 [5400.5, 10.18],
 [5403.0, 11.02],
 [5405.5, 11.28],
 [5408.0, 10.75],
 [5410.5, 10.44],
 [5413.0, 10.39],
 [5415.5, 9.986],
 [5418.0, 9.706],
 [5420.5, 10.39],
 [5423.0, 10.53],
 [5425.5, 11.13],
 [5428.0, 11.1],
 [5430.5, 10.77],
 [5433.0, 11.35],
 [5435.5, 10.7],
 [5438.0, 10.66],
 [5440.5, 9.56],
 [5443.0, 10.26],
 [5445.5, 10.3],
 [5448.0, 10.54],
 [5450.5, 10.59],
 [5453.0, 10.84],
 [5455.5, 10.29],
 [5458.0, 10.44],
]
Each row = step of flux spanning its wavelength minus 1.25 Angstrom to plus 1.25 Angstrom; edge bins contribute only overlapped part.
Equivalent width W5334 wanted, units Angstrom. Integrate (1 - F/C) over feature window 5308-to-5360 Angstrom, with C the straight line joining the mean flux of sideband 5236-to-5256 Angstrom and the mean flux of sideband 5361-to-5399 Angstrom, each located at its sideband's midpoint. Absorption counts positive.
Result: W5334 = 6.41 Angstrom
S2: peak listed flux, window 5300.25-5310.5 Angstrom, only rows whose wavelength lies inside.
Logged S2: 14.22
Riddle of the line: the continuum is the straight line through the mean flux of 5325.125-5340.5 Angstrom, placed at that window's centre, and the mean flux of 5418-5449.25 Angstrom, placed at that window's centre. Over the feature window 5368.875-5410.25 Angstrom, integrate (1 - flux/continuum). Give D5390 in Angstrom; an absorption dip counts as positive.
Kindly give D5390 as 1.3 Angstrom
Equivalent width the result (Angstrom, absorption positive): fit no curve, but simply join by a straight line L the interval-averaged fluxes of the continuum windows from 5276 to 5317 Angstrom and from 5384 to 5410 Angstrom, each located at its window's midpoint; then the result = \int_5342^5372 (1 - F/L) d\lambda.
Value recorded 1.61 Angstrom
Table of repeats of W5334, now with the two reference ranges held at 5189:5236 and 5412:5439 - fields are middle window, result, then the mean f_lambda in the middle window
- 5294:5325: 8.90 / 13.4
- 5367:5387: 4.90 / 10.6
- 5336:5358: 6.30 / 11.5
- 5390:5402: 1.83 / 10.8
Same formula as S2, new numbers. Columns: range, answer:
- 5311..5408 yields 13.17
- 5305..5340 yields 14.01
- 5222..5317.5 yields 23.51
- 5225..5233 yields 23.2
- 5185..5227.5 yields 30.01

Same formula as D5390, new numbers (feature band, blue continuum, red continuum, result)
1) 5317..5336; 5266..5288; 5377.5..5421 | 1.6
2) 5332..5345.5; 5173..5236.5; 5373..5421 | 3.3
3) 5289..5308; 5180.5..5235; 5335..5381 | 3.4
